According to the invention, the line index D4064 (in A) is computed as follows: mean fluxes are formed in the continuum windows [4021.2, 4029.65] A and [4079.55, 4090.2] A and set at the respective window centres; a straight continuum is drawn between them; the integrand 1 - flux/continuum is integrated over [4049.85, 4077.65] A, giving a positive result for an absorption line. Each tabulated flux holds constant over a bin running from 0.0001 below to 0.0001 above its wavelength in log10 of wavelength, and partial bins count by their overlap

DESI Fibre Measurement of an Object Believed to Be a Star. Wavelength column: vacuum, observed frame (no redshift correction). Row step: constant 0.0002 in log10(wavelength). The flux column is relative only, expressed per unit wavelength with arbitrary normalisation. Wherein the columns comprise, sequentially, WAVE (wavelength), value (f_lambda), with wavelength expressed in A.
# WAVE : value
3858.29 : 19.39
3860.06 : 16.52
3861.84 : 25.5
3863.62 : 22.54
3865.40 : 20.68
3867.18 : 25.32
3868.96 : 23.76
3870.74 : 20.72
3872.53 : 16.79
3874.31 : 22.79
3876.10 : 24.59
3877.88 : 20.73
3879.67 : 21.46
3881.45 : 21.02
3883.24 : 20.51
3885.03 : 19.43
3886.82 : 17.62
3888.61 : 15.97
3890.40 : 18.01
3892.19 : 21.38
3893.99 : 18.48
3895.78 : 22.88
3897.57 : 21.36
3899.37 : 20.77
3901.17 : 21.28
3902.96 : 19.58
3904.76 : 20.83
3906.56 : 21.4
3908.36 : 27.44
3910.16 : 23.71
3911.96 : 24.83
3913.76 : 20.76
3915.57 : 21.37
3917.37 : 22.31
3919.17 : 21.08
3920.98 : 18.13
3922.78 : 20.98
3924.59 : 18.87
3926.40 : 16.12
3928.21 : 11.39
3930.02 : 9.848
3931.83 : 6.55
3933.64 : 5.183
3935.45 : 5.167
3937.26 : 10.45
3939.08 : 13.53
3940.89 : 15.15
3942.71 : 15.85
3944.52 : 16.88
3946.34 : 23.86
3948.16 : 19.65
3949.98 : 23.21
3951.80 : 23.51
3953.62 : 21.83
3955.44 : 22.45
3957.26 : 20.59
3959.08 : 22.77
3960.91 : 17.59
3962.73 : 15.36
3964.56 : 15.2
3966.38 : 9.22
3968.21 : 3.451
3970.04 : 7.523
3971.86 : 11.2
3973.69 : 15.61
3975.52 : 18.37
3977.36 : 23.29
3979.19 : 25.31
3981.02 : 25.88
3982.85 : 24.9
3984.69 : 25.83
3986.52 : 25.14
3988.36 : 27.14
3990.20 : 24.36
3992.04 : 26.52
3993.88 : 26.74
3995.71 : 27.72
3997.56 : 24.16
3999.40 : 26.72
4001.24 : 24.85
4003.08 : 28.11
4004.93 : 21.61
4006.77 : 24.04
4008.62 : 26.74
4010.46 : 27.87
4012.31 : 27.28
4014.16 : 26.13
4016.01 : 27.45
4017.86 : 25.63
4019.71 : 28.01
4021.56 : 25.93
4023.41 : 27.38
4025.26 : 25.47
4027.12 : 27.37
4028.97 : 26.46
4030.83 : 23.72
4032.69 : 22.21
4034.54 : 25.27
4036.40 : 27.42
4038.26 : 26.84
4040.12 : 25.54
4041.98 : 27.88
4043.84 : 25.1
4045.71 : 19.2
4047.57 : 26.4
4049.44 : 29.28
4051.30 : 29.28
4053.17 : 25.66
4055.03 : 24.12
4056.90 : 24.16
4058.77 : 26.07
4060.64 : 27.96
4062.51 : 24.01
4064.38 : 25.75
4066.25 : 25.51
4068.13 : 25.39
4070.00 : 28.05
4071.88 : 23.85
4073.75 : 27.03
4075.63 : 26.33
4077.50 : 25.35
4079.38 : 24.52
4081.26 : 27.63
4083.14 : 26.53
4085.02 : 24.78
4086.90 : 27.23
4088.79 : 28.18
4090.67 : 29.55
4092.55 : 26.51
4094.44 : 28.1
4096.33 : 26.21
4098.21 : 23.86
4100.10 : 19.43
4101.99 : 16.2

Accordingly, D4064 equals 0.78 A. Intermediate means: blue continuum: 26.6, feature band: 26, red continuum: 26.8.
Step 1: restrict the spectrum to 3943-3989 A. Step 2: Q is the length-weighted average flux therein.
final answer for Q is 19.3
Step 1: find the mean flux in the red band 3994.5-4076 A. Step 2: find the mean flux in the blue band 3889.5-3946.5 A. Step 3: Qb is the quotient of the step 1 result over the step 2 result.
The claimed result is 1.4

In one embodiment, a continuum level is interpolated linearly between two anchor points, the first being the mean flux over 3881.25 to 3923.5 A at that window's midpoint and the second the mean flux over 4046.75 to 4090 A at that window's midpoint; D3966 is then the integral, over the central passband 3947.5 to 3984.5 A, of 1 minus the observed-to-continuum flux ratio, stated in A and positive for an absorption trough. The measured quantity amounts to 7.2 A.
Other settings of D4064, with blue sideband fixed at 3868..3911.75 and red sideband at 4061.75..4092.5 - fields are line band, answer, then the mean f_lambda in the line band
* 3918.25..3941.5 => 9.30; 13.2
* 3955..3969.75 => 4.96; 15.3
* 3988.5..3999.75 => -1.01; 26.1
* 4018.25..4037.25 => -0.80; 25.9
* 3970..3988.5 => 1.76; 21.3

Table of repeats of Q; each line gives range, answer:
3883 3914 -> 20.9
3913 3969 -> 16.4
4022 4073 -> 25.8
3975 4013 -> 25.4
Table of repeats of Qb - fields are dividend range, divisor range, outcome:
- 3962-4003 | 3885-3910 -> 1.01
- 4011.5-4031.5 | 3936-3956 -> 1.43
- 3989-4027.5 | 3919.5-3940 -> 2.07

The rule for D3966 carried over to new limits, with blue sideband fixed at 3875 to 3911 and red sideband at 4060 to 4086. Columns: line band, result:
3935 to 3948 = 4.23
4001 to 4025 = -1.99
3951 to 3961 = 0.40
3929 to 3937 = 5.44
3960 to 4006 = 5.08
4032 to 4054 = -0.72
